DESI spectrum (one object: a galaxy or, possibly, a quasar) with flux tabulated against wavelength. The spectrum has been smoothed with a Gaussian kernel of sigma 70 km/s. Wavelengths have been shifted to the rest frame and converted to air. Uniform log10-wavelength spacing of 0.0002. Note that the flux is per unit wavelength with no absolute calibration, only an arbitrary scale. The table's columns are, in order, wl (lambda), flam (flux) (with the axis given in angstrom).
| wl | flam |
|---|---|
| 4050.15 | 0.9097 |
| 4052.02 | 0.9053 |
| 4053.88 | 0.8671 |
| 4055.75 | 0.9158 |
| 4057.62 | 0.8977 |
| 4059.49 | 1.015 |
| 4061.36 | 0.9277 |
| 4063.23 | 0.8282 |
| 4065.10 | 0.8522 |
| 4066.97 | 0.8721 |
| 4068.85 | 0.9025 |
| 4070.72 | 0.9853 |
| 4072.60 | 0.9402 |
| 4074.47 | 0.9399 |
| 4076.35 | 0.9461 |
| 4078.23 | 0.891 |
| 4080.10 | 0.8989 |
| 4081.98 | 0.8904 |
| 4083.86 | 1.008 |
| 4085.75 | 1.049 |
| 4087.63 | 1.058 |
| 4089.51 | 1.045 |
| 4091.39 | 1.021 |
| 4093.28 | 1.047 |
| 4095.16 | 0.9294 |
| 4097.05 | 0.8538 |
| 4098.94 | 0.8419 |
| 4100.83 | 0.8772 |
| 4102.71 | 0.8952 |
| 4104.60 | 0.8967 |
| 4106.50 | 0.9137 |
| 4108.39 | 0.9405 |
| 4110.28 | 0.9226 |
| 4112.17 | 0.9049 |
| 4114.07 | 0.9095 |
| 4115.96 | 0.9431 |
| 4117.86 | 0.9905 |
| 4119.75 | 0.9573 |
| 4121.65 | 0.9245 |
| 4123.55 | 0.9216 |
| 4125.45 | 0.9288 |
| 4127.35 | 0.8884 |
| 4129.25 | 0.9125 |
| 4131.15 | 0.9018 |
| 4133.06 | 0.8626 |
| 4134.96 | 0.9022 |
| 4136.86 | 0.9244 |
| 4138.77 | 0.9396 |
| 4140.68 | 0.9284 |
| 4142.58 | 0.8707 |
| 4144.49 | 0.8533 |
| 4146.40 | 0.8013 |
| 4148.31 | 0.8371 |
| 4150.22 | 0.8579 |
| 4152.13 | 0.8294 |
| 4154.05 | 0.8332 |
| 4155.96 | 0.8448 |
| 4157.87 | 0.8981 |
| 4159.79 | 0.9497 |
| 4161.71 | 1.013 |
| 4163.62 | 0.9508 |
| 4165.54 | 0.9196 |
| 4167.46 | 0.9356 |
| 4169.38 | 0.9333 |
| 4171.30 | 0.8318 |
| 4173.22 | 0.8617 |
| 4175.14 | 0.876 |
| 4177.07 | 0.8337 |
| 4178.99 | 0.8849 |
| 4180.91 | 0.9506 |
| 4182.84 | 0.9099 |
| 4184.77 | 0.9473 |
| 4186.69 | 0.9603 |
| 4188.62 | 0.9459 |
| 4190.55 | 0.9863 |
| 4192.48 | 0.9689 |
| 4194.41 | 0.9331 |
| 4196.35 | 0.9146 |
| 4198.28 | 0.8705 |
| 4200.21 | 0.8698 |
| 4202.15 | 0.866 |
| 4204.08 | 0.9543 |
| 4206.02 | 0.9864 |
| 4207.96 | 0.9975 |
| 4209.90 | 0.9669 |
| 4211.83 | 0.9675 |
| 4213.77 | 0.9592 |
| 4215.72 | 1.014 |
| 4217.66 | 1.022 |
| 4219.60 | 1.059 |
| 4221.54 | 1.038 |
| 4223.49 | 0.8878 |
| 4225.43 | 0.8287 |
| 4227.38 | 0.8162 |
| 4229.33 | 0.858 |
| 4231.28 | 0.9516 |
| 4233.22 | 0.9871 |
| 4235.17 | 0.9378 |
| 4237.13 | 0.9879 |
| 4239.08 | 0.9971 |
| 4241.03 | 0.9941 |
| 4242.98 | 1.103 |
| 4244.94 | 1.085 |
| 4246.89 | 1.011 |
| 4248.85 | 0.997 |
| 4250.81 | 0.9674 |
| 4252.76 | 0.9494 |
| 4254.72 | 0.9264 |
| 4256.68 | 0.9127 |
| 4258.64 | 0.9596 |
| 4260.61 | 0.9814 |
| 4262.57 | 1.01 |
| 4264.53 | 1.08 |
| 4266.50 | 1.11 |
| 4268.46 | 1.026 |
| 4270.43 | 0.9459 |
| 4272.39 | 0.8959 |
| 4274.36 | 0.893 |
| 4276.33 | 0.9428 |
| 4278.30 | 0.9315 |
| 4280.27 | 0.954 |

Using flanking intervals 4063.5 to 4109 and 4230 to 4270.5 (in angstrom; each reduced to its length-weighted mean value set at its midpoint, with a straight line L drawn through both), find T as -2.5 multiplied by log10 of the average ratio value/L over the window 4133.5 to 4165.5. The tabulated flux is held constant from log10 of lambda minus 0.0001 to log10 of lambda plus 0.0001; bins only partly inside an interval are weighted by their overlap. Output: 0.08 mag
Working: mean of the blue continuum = 0.936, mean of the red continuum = 0.996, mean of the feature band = 0.89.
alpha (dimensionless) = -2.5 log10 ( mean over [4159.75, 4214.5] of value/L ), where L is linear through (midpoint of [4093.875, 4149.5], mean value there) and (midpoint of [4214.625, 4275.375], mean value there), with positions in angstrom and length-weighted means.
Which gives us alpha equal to 0.01 mag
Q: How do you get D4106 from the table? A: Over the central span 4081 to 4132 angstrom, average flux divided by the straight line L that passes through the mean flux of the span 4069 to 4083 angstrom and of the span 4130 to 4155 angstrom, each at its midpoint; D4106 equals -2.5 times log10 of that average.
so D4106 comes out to -0.04 mag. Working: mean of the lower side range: 0.927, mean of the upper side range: 0.873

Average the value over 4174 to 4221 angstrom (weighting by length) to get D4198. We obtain 0.944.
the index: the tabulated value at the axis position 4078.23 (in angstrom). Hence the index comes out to 0.891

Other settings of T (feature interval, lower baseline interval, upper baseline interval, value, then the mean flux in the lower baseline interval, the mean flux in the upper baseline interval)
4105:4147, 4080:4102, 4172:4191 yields 0.04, 0.962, 0.913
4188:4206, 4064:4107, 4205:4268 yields 0.05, 0.937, 0.98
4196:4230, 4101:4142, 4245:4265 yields 0.03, 0.918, 0.982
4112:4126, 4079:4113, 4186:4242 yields 0.01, 0.944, 0.949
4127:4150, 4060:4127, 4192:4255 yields 0.07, 0.933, 0.96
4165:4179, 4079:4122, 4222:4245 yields 0.08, 0.944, 0.949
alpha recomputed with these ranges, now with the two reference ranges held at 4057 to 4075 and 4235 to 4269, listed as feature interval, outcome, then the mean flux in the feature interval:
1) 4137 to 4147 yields 0.08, 0.885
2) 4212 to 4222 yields -0.03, 1.01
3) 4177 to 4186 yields 0.06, 0.915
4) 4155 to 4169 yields 0.04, 0.93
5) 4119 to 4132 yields 0.03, 0.919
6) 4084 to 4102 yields -0.05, 0.97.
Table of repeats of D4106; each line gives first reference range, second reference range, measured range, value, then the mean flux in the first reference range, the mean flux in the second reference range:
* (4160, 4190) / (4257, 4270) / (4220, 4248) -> 0.02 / 0.919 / 1.02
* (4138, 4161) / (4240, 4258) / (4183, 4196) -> -0.04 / 0.871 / 0.994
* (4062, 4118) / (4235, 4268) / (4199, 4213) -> 0.04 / 0.932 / 1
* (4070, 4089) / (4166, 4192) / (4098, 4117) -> 0.05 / 0.962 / 0.913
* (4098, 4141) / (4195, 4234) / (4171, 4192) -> 0.02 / 0.914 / 0.94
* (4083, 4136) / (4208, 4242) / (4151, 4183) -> 0.06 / 0.937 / 0.958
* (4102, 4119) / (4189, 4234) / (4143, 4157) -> 0.12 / 0.925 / 0.943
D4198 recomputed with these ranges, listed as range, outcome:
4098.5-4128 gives 0.918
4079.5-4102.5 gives 0.959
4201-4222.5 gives 0.984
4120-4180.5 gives 0.893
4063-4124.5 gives 0.934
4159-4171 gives 0.944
